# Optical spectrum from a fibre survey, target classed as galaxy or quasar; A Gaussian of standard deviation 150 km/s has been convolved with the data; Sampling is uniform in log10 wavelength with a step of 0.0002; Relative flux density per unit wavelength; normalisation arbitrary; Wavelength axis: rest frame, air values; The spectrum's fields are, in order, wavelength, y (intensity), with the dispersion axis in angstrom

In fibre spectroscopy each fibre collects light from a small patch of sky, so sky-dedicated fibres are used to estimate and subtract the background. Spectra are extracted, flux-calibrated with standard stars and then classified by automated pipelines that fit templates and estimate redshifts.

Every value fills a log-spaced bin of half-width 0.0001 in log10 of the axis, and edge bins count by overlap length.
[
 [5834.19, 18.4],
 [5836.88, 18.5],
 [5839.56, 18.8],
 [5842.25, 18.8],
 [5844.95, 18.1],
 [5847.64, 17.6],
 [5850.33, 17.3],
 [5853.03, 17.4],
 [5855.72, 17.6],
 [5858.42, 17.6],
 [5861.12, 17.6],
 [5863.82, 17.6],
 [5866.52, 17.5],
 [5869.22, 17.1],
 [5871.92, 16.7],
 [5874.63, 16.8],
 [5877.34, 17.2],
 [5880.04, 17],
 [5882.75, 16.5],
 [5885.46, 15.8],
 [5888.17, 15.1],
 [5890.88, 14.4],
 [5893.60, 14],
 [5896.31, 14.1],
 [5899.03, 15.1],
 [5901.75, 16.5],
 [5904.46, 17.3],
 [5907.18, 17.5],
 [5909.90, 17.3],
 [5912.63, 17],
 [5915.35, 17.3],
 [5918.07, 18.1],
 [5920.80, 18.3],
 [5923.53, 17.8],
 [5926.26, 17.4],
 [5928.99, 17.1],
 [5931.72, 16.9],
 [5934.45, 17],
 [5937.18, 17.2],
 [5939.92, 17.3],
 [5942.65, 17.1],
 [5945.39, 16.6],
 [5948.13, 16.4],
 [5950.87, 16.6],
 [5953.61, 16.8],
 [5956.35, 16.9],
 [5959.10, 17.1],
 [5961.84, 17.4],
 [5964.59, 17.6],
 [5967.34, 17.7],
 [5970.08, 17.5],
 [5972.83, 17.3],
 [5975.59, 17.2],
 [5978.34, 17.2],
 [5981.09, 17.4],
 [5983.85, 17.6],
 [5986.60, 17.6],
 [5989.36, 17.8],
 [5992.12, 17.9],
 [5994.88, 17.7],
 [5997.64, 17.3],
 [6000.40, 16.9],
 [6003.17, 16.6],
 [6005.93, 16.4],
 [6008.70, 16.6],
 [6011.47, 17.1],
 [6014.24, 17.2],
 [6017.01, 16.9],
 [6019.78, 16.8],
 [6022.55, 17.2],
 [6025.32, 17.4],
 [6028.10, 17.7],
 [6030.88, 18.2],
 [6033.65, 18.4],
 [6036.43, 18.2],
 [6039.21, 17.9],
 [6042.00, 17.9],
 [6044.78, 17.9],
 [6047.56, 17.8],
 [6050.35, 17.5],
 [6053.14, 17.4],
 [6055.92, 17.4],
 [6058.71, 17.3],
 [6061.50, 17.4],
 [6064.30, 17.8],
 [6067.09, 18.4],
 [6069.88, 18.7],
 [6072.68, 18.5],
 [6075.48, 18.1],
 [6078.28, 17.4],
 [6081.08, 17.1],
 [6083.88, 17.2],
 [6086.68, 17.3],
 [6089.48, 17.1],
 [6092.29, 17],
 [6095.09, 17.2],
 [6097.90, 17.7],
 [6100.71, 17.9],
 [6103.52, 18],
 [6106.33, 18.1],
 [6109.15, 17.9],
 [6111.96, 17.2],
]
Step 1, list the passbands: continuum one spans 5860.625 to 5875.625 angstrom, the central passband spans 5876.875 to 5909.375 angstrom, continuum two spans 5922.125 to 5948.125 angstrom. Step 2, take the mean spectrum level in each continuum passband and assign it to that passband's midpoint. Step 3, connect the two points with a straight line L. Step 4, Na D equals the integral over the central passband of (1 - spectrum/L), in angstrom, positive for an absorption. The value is 2.5 angstrom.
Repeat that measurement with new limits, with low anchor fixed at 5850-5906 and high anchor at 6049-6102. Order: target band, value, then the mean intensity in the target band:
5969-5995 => -0.7 angstrom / 17.5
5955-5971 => -0.4 angstrom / 17.4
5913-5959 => -1.0 angstrom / 17.2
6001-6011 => 0.3 angstrom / 16.6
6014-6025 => 0.2 angstrom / 17.1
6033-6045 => -0.5 angstrom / 18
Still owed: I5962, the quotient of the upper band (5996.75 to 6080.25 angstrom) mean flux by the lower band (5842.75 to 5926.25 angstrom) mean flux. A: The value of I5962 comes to 1.0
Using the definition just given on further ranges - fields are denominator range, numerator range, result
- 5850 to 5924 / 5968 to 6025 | 1.03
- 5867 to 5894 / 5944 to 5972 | 1.05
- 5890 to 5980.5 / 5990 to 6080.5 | 1.04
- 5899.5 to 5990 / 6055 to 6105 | 1.02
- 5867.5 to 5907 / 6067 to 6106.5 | 1.10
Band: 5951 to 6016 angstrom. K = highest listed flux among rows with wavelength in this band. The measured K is 17.9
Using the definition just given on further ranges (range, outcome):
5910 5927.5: 18.3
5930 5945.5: 17.3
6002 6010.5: 16.6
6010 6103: 18.7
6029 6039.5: 18.4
